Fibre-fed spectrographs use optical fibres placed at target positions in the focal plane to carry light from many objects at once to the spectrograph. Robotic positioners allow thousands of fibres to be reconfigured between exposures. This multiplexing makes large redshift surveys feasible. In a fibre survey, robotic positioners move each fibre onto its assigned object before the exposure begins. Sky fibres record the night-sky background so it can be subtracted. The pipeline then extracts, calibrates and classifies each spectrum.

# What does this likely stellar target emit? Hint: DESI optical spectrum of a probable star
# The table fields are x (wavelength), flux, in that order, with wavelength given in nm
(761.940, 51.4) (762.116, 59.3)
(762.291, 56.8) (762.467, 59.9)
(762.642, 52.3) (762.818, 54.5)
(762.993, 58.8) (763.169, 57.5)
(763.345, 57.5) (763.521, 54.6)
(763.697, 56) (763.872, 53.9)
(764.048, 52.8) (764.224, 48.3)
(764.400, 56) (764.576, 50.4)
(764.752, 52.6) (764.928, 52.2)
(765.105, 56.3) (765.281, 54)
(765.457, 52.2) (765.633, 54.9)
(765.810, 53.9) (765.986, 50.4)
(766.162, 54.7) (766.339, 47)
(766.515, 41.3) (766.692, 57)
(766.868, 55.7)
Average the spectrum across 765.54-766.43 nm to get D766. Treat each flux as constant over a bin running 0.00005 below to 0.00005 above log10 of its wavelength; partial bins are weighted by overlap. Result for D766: 52.2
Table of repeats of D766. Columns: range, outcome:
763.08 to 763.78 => 56.3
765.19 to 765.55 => 53.3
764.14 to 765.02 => 51.9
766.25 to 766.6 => 44.2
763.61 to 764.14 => 54.3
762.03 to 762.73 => 57.1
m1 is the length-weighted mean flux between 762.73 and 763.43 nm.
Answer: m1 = 57.1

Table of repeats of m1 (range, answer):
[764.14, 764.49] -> 52.2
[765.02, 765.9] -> 54.3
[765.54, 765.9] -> 54.3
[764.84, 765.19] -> 54.1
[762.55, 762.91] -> 53.7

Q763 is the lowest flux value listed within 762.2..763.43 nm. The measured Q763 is 52.3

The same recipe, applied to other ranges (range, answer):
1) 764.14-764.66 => 48.3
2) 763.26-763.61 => 54.6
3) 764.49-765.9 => 50.4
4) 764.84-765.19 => 52.2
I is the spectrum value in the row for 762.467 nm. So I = 59.9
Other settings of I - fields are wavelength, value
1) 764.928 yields 52.2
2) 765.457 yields 52.2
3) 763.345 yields 57.5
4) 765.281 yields 54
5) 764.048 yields 52.8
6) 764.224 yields 48.3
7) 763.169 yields 57.5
